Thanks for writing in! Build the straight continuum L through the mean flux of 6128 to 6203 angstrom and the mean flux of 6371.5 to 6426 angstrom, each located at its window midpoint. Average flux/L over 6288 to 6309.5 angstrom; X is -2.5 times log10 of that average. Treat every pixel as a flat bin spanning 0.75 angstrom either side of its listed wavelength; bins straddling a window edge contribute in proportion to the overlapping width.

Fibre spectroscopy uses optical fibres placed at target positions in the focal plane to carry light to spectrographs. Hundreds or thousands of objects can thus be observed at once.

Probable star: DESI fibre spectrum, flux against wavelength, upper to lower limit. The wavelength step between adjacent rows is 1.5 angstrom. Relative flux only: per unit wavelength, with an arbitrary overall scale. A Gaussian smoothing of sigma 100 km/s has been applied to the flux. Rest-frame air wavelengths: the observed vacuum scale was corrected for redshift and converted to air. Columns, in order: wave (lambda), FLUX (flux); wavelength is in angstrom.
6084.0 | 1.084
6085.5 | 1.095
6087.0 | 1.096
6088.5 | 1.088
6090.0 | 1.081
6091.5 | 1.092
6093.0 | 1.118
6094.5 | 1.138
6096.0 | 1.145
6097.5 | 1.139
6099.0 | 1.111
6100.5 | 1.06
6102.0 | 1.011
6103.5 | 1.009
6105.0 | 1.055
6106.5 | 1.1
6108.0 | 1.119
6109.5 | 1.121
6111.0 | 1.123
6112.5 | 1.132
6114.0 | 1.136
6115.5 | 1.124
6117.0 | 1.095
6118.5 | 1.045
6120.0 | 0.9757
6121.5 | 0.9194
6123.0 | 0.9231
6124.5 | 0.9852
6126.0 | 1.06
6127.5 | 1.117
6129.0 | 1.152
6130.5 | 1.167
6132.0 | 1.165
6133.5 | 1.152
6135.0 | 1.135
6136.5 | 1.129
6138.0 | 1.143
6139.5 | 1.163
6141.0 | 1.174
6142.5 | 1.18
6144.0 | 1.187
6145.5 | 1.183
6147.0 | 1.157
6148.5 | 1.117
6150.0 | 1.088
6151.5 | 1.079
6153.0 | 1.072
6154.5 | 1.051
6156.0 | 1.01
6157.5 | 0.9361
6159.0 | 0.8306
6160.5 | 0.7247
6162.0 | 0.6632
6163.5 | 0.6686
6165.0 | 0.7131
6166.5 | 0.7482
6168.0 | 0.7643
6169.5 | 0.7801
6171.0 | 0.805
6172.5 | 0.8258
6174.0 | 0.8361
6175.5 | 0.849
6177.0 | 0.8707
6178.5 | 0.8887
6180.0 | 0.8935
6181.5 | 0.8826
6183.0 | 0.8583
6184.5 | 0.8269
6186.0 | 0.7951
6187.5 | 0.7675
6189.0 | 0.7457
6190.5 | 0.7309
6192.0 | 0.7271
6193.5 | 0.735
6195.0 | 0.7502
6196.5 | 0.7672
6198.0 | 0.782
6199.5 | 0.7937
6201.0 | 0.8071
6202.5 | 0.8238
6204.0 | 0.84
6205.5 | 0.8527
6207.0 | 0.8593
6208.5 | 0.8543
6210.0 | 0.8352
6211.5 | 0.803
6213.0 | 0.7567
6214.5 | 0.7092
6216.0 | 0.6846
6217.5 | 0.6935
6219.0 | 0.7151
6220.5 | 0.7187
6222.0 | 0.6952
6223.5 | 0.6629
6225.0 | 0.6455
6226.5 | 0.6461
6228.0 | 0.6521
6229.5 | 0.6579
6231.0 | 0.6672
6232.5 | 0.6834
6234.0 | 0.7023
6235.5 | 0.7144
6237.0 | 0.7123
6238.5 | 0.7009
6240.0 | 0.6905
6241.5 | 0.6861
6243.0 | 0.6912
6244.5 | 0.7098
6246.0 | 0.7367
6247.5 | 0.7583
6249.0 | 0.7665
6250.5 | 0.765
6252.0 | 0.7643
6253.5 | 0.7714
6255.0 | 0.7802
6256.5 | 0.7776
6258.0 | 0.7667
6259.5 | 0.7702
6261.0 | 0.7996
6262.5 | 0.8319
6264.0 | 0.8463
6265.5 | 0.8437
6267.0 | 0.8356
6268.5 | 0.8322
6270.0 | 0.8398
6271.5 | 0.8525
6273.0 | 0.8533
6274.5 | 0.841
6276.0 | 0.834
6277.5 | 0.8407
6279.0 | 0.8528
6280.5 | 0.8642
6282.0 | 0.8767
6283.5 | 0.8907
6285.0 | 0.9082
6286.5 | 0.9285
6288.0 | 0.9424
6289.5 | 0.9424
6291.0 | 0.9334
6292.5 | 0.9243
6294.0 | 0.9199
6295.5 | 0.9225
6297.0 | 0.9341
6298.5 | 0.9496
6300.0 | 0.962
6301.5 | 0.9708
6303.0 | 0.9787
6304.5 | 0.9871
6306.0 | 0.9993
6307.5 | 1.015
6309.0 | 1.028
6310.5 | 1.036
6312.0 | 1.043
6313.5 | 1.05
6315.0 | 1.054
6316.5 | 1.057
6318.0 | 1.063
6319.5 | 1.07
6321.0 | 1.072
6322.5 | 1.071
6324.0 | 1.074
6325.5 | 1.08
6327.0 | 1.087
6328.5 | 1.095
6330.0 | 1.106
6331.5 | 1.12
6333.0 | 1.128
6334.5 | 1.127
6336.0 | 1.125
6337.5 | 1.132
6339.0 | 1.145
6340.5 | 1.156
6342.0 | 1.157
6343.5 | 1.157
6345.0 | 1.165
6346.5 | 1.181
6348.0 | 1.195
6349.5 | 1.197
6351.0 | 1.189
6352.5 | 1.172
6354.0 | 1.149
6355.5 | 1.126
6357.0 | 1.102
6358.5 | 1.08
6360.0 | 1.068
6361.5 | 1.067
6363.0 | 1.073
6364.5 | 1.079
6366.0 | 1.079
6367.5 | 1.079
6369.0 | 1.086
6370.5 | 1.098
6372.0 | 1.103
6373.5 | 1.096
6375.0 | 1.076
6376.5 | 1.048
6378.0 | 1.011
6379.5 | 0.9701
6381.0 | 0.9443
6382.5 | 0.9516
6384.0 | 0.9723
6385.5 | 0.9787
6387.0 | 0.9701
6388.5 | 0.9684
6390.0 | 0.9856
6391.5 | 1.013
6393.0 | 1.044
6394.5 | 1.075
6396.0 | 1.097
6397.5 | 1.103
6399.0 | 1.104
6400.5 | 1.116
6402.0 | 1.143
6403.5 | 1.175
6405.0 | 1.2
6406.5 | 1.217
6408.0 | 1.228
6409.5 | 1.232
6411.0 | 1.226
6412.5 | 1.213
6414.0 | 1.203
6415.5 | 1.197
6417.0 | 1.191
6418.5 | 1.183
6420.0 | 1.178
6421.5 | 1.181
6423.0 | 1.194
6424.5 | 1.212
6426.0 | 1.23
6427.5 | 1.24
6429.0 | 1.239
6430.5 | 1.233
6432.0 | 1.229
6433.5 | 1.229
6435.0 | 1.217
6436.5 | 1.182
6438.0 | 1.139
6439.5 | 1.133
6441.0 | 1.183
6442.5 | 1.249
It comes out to 0.07 mag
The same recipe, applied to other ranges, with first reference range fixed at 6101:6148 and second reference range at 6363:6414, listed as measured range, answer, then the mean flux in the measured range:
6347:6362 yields -0.05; 1.14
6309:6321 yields 0.04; 1.05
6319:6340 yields -0.02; 1.1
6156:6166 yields 0.38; 0.775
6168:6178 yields 0.31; 0.825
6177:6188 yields 0.28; 0.848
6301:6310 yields 0.09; 0.998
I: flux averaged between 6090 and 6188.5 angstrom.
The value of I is 1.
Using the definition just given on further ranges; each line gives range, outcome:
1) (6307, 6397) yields 1.08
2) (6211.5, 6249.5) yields 0.7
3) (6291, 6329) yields 1.02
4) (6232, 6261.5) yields 0.737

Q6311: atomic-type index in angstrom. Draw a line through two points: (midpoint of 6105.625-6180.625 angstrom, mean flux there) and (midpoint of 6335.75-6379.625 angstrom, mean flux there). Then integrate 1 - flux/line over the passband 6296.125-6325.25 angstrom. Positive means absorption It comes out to 1.8 angstrom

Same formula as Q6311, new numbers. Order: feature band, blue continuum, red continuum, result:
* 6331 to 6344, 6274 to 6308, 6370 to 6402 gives -2.1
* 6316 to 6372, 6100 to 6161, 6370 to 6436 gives 0.1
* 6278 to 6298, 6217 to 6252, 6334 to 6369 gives -0.3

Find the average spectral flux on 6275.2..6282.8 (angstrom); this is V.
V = 0.854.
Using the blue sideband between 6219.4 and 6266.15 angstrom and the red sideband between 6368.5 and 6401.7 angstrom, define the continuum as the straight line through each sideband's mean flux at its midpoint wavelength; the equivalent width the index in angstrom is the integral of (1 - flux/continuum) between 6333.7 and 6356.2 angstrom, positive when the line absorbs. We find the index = -4.9 angstrom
